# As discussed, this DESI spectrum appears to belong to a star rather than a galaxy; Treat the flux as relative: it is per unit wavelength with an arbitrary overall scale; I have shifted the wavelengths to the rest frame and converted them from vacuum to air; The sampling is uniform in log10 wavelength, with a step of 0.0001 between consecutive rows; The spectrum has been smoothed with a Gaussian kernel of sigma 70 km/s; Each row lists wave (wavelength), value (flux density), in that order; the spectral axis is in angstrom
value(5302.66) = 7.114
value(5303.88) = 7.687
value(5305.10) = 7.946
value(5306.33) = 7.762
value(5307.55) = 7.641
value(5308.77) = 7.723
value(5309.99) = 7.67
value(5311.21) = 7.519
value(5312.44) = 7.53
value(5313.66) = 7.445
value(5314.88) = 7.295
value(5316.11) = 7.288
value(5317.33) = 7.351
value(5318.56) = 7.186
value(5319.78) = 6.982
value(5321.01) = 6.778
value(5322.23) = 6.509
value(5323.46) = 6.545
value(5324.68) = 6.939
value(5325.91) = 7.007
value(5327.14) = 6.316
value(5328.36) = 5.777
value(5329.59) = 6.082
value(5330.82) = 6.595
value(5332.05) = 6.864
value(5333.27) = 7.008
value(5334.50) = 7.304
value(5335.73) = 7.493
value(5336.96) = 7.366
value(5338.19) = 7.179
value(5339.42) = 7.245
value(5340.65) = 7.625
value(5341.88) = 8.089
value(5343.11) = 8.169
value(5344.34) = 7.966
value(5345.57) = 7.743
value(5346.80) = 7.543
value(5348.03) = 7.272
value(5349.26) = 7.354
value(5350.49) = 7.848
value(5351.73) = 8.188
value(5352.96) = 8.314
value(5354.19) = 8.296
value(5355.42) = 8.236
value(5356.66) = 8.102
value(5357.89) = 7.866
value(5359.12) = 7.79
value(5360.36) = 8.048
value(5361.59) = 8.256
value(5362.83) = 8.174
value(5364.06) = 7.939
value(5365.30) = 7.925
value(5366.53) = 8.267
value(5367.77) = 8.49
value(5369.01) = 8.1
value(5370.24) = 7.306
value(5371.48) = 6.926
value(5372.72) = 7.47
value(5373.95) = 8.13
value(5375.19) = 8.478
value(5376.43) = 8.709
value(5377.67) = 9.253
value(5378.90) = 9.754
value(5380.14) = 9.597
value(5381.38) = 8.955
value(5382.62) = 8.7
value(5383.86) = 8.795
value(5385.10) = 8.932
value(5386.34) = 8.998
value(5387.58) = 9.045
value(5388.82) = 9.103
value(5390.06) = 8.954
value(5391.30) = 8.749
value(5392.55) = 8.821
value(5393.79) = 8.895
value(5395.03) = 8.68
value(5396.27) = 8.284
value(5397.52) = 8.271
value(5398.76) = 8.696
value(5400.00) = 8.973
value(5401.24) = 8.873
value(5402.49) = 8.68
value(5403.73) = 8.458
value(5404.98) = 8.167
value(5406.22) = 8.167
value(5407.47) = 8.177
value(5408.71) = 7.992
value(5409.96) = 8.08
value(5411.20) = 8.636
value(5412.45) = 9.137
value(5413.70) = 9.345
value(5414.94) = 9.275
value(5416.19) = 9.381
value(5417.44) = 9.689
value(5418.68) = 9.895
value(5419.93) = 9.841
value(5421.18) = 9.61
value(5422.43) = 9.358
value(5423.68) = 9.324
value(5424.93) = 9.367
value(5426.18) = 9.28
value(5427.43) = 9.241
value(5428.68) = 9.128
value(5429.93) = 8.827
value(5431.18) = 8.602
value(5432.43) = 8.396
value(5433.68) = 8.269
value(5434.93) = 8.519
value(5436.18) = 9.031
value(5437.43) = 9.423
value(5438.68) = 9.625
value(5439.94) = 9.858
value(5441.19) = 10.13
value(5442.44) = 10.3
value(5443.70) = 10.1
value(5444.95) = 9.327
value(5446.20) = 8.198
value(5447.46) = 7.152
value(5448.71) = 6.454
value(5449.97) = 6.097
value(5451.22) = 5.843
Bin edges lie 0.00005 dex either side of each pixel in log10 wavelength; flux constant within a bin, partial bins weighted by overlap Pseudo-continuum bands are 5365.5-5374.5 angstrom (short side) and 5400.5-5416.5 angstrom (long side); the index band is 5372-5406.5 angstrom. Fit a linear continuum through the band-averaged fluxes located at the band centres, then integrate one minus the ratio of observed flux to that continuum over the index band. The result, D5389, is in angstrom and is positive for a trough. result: -2.17 angstrom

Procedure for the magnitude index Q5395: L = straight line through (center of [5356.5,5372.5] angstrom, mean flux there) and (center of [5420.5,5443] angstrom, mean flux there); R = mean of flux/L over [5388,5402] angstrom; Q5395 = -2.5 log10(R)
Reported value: -0.030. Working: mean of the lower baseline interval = 7.92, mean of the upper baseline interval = 9.24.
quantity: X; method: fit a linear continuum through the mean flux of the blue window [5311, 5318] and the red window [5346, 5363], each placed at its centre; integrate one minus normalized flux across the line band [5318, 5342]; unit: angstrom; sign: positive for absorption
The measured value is 2.2 angstrom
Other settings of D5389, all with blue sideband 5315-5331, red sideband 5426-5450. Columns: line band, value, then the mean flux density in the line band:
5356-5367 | -0.9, 8.04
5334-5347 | -1.0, 7.61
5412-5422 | -1.2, 9.52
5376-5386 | -1.6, 9.09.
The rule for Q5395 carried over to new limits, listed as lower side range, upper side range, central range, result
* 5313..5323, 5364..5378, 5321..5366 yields 0.02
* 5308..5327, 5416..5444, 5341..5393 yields -0.02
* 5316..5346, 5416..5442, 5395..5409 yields 0.03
